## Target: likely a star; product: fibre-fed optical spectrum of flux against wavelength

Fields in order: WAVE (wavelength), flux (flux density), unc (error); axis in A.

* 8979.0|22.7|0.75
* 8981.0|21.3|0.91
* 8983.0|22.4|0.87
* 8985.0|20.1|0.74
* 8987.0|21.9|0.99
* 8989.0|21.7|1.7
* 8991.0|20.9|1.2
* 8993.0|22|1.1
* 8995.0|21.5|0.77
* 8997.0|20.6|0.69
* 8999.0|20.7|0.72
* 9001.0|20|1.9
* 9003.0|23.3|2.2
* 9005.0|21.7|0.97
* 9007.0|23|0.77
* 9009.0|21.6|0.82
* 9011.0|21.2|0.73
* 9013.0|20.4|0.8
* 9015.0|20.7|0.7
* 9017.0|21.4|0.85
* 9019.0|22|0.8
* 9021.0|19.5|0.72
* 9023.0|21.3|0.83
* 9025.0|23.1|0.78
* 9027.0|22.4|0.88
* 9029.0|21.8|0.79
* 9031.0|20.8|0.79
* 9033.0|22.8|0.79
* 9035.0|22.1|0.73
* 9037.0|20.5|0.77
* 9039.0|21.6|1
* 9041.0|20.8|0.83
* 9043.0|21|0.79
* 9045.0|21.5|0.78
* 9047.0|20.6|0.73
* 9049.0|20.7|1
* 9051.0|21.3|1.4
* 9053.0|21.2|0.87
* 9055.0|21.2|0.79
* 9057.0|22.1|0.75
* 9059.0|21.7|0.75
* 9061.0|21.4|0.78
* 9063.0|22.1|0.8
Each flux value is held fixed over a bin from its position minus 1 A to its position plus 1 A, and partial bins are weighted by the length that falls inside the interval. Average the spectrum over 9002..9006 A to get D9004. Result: 22.5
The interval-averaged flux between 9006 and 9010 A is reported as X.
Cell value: 22.3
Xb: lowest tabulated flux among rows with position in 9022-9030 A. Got 21.3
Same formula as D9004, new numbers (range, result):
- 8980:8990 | 21.5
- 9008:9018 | 21.1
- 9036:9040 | 21.1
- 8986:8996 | 21.6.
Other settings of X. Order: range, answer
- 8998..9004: 21.3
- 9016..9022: 21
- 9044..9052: 21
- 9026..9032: 21.7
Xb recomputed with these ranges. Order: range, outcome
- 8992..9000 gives 20.6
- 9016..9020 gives 21.4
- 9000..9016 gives 20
